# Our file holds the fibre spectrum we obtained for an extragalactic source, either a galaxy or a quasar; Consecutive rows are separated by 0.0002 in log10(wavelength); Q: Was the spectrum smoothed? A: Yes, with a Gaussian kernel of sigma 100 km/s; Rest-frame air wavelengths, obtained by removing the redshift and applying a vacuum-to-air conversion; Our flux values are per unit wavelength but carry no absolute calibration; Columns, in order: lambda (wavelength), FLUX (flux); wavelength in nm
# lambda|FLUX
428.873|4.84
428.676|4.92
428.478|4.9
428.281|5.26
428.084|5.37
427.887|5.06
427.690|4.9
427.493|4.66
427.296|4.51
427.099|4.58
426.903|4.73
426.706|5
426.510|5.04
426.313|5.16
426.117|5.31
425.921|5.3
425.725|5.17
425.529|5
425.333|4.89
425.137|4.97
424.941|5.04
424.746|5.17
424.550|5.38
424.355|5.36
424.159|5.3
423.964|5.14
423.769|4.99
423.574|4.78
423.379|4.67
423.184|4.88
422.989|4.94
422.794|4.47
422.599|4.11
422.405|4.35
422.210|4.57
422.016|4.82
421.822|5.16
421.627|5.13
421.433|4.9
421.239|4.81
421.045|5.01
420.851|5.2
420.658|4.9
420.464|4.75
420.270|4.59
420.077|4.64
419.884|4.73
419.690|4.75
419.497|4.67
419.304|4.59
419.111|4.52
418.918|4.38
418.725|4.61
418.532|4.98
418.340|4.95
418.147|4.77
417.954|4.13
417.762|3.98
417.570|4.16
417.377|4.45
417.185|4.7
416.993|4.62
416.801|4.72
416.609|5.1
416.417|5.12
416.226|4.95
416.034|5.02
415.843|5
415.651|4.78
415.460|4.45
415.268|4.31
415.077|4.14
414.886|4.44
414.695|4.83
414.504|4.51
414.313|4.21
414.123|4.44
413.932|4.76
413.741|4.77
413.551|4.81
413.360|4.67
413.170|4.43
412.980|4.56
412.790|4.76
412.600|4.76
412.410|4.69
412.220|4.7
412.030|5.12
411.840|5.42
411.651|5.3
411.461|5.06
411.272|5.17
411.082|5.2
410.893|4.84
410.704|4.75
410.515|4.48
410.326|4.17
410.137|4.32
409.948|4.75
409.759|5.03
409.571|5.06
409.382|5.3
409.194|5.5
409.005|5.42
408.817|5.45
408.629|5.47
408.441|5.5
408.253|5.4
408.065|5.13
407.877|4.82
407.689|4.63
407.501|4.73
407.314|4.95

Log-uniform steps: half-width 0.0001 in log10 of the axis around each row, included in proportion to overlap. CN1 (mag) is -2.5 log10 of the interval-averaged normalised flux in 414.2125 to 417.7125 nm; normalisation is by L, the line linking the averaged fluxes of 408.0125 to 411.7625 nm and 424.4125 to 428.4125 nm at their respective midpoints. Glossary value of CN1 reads 0.09 mag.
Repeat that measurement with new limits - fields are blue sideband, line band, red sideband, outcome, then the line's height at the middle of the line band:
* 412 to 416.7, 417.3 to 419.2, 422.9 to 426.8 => 0.079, 4.83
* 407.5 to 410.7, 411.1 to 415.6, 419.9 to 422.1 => 0.057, 4.97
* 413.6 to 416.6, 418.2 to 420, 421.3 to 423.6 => 0.003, 4.7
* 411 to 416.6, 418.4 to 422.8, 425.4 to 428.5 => 0.036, 4.89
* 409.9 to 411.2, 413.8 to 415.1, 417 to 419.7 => 0.022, 4.6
